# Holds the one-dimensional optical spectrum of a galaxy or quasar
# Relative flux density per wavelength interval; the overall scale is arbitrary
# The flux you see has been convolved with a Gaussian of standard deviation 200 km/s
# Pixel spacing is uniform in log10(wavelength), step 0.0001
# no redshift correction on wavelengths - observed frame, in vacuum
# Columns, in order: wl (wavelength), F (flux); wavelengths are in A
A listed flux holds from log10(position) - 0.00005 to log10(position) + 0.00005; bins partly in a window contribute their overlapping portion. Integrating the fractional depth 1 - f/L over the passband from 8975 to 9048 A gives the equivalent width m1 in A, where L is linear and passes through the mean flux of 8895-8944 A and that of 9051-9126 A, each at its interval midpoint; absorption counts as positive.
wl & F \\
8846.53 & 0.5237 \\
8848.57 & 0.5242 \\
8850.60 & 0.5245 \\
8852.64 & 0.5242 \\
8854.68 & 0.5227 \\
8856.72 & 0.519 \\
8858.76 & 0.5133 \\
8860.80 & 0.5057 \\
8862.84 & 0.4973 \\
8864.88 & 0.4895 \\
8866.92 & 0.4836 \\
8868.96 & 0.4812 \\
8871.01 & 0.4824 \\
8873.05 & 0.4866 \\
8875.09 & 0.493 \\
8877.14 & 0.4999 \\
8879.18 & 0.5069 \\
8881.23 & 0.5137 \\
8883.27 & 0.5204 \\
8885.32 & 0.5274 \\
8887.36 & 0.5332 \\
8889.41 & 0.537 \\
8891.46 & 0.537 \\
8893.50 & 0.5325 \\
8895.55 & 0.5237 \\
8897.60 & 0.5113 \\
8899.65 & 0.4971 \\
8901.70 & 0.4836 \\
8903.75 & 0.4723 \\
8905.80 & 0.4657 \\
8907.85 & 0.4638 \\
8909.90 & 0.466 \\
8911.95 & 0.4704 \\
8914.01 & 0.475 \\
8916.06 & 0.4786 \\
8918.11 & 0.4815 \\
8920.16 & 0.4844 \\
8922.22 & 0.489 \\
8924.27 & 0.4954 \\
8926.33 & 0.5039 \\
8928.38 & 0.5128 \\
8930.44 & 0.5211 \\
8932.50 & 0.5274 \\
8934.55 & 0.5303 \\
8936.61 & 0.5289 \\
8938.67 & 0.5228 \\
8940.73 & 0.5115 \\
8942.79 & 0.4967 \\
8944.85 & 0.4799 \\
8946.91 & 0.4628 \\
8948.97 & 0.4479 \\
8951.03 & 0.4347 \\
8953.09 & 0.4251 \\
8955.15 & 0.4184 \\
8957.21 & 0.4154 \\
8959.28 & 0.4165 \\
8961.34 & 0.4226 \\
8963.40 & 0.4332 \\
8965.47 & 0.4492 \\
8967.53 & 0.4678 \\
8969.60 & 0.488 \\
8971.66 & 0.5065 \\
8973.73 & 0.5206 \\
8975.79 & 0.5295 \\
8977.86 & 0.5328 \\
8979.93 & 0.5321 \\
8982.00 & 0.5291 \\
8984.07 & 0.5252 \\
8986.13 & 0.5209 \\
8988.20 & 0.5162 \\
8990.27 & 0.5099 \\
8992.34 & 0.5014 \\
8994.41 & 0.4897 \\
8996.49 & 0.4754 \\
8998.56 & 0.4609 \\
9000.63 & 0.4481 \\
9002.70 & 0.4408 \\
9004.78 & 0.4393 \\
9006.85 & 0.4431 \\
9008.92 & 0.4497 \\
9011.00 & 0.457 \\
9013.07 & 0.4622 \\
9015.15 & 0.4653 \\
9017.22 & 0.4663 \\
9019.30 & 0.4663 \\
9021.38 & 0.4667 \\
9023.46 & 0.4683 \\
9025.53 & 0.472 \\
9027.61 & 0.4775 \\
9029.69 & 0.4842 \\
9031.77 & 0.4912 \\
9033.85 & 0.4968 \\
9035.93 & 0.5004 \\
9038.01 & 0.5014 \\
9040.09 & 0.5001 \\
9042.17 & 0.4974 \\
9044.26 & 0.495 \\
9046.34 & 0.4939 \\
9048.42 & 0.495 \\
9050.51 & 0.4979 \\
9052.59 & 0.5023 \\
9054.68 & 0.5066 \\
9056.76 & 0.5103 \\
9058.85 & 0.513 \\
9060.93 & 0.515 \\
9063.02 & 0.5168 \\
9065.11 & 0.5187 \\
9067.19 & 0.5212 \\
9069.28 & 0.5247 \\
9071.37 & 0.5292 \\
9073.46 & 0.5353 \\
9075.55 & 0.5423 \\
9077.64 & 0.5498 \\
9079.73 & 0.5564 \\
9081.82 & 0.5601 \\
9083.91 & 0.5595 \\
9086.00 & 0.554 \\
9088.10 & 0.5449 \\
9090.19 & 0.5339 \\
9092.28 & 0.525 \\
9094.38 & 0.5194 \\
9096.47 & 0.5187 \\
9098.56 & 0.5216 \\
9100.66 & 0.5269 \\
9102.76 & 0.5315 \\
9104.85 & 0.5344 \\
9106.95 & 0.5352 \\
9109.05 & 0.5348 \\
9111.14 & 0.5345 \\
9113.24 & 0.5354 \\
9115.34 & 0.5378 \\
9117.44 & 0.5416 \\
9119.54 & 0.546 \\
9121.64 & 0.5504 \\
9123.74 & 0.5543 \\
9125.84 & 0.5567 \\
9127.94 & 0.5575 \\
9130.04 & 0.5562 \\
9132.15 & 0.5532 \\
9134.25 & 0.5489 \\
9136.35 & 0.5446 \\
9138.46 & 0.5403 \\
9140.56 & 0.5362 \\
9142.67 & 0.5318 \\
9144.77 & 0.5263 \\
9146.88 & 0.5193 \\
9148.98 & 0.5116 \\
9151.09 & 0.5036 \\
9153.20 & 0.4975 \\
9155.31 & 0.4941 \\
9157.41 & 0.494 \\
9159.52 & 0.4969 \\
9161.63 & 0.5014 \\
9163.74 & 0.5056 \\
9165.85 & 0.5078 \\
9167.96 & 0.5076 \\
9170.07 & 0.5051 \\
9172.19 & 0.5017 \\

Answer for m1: 4.3 A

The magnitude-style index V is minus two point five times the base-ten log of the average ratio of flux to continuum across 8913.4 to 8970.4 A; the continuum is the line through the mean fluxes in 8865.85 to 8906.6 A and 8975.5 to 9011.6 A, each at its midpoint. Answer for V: 0.046 mag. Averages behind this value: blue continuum 0.505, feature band 0.476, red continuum 0.488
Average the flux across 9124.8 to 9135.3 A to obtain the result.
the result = 0.555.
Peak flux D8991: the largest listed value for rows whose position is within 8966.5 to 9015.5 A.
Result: 0.5328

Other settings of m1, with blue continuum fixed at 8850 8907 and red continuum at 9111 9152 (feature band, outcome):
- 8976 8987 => -0.2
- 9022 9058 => 2.3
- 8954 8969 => 2.4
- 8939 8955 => 1.5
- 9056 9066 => 0.3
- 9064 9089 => -0.4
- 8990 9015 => 2.8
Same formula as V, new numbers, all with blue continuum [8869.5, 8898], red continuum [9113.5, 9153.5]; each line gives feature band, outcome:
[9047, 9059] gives 0.058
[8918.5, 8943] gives 0.018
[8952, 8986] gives 0.099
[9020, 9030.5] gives 0.118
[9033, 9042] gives 0.062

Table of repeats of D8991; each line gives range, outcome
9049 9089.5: 0.5601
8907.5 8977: 0.5303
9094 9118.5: 0.5416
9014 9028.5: 0.4775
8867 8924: 0.537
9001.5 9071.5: 0.5292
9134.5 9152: 0.5446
